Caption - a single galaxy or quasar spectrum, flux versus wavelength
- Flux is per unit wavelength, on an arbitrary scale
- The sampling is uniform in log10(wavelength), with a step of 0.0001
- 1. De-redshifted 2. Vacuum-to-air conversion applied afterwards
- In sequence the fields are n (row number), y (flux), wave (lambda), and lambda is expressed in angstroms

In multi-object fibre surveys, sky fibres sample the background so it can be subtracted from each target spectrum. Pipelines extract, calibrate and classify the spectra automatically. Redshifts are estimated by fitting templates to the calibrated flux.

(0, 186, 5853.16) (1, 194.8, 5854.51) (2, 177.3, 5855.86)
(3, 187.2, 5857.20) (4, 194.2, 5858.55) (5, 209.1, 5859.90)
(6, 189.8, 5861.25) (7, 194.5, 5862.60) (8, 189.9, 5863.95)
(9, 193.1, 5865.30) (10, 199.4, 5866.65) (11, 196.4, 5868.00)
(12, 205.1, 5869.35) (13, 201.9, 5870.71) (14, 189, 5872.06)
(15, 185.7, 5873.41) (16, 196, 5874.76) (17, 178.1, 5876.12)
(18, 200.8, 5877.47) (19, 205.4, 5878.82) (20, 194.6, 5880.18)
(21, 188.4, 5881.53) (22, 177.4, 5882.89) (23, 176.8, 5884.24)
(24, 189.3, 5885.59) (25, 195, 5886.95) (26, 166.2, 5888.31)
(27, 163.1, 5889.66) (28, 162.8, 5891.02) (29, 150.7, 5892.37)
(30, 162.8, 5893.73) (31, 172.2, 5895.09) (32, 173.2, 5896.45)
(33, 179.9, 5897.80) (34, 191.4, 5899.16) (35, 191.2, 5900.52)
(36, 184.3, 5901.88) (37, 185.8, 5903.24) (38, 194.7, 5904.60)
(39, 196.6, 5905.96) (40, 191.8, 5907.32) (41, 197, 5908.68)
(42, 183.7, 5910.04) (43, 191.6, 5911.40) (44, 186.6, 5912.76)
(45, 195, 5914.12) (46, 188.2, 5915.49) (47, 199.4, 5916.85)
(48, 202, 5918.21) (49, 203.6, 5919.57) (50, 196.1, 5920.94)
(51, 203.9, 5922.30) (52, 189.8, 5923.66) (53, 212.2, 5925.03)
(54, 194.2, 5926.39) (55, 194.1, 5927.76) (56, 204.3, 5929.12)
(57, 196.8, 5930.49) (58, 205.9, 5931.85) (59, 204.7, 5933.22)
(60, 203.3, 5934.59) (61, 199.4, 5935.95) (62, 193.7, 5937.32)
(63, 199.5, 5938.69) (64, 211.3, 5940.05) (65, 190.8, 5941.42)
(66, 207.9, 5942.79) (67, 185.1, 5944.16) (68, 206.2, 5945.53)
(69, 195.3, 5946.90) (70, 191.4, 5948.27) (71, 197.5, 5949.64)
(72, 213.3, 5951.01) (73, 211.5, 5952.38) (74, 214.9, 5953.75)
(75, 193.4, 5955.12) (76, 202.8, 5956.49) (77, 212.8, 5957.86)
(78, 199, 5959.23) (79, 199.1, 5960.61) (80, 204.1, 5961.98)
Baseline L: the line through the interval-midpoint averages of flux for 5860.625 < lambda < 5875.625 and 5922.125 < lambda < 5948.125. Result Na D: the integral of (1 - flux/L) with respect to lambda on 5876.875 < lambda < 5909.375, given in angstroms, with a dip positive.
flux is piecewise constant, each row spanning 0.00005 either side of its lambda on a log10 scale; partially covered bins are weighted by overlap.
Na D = 2.2 angstroms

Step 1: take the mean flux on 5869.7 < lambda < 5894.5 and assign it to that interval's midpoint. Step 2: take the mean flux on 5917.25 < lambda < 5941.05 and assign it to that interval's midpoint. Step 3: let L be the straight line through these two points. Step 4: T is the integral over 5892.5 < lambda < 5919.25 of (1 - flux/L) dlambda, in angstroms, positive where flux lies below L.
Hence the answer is 0.7 angstroms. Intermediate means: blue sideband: 183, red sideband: 201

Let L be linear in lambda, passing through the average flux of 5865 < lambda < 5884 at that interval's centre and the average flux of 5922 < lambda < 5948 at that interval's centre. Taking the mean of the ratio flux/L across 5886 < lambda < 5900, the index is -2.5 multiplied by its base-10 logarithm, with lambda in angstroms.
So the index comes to 0.14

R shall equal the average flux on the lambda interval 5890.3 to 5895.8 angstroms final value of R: 162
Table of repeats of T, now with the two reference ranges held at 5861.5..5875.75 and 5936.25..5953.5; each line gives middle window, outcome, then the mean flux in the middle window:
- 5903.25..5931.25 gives 0.4 angstroms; 196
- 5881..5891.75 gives 1.0 angstroms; 177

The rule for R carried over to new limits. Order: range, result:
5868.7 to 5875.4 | 195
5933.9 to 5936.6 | 202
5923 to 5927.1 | 198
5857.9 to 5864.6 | 195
